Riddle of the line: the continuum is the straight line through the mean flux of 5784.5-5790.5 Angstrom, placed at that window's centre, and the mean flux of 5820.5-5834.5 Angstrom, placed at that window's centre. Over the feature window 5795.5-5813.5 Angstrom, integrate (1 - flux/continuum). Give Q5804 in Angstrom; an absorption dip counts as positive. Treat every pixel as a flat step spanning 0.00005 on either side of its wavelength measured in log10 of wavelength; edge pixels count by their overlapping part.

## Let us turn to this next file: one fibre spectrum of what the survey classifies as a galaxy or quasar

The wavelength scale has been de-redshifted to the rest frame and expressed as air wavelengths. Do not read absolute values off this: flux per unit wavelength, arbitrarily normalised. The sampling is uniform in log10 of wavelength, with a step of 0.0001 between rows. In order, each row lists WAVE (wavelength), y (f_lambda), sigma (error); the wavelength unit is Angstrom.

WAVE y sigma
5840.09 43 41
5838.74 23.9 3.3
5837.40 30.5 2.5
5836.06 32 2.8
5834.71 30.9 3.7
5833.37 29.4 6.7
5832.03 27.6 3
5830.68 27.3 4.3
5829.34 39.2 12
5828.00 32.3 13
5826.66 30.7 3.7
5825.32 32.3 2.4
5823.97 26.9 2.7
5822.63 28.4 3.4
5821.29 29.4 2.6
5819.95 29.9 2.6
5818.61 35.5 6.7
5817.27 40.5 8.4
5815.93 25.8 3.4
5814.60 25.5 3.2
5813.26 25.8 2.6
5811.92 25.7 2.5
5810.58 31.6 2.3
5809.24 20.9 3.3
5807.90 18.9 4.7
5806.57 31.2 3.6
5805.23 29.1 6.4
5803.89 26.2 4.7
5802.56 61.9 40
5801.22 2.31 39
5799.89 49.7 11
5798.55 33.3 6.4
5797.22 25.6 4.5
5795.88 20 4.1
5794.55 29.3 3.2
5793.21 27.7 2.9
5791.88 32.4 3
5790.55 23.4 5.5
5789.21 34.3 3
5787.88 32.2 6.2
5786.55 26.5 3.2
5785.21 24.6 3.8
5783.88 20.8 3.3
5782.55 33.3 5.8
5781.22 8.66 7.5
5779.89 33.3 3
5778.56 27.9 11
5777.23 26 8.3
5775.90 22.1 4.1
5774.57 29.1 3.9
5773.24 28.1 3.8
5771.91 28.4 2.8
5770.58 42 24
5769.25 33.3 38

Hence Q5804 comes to 0.3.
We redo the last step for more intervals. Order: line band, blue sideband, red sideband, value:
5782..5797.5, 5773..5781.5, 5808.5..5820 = -0.5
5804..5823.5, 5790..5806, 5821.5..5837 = 1.3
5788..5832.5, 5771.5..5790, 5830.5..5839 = -2.7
